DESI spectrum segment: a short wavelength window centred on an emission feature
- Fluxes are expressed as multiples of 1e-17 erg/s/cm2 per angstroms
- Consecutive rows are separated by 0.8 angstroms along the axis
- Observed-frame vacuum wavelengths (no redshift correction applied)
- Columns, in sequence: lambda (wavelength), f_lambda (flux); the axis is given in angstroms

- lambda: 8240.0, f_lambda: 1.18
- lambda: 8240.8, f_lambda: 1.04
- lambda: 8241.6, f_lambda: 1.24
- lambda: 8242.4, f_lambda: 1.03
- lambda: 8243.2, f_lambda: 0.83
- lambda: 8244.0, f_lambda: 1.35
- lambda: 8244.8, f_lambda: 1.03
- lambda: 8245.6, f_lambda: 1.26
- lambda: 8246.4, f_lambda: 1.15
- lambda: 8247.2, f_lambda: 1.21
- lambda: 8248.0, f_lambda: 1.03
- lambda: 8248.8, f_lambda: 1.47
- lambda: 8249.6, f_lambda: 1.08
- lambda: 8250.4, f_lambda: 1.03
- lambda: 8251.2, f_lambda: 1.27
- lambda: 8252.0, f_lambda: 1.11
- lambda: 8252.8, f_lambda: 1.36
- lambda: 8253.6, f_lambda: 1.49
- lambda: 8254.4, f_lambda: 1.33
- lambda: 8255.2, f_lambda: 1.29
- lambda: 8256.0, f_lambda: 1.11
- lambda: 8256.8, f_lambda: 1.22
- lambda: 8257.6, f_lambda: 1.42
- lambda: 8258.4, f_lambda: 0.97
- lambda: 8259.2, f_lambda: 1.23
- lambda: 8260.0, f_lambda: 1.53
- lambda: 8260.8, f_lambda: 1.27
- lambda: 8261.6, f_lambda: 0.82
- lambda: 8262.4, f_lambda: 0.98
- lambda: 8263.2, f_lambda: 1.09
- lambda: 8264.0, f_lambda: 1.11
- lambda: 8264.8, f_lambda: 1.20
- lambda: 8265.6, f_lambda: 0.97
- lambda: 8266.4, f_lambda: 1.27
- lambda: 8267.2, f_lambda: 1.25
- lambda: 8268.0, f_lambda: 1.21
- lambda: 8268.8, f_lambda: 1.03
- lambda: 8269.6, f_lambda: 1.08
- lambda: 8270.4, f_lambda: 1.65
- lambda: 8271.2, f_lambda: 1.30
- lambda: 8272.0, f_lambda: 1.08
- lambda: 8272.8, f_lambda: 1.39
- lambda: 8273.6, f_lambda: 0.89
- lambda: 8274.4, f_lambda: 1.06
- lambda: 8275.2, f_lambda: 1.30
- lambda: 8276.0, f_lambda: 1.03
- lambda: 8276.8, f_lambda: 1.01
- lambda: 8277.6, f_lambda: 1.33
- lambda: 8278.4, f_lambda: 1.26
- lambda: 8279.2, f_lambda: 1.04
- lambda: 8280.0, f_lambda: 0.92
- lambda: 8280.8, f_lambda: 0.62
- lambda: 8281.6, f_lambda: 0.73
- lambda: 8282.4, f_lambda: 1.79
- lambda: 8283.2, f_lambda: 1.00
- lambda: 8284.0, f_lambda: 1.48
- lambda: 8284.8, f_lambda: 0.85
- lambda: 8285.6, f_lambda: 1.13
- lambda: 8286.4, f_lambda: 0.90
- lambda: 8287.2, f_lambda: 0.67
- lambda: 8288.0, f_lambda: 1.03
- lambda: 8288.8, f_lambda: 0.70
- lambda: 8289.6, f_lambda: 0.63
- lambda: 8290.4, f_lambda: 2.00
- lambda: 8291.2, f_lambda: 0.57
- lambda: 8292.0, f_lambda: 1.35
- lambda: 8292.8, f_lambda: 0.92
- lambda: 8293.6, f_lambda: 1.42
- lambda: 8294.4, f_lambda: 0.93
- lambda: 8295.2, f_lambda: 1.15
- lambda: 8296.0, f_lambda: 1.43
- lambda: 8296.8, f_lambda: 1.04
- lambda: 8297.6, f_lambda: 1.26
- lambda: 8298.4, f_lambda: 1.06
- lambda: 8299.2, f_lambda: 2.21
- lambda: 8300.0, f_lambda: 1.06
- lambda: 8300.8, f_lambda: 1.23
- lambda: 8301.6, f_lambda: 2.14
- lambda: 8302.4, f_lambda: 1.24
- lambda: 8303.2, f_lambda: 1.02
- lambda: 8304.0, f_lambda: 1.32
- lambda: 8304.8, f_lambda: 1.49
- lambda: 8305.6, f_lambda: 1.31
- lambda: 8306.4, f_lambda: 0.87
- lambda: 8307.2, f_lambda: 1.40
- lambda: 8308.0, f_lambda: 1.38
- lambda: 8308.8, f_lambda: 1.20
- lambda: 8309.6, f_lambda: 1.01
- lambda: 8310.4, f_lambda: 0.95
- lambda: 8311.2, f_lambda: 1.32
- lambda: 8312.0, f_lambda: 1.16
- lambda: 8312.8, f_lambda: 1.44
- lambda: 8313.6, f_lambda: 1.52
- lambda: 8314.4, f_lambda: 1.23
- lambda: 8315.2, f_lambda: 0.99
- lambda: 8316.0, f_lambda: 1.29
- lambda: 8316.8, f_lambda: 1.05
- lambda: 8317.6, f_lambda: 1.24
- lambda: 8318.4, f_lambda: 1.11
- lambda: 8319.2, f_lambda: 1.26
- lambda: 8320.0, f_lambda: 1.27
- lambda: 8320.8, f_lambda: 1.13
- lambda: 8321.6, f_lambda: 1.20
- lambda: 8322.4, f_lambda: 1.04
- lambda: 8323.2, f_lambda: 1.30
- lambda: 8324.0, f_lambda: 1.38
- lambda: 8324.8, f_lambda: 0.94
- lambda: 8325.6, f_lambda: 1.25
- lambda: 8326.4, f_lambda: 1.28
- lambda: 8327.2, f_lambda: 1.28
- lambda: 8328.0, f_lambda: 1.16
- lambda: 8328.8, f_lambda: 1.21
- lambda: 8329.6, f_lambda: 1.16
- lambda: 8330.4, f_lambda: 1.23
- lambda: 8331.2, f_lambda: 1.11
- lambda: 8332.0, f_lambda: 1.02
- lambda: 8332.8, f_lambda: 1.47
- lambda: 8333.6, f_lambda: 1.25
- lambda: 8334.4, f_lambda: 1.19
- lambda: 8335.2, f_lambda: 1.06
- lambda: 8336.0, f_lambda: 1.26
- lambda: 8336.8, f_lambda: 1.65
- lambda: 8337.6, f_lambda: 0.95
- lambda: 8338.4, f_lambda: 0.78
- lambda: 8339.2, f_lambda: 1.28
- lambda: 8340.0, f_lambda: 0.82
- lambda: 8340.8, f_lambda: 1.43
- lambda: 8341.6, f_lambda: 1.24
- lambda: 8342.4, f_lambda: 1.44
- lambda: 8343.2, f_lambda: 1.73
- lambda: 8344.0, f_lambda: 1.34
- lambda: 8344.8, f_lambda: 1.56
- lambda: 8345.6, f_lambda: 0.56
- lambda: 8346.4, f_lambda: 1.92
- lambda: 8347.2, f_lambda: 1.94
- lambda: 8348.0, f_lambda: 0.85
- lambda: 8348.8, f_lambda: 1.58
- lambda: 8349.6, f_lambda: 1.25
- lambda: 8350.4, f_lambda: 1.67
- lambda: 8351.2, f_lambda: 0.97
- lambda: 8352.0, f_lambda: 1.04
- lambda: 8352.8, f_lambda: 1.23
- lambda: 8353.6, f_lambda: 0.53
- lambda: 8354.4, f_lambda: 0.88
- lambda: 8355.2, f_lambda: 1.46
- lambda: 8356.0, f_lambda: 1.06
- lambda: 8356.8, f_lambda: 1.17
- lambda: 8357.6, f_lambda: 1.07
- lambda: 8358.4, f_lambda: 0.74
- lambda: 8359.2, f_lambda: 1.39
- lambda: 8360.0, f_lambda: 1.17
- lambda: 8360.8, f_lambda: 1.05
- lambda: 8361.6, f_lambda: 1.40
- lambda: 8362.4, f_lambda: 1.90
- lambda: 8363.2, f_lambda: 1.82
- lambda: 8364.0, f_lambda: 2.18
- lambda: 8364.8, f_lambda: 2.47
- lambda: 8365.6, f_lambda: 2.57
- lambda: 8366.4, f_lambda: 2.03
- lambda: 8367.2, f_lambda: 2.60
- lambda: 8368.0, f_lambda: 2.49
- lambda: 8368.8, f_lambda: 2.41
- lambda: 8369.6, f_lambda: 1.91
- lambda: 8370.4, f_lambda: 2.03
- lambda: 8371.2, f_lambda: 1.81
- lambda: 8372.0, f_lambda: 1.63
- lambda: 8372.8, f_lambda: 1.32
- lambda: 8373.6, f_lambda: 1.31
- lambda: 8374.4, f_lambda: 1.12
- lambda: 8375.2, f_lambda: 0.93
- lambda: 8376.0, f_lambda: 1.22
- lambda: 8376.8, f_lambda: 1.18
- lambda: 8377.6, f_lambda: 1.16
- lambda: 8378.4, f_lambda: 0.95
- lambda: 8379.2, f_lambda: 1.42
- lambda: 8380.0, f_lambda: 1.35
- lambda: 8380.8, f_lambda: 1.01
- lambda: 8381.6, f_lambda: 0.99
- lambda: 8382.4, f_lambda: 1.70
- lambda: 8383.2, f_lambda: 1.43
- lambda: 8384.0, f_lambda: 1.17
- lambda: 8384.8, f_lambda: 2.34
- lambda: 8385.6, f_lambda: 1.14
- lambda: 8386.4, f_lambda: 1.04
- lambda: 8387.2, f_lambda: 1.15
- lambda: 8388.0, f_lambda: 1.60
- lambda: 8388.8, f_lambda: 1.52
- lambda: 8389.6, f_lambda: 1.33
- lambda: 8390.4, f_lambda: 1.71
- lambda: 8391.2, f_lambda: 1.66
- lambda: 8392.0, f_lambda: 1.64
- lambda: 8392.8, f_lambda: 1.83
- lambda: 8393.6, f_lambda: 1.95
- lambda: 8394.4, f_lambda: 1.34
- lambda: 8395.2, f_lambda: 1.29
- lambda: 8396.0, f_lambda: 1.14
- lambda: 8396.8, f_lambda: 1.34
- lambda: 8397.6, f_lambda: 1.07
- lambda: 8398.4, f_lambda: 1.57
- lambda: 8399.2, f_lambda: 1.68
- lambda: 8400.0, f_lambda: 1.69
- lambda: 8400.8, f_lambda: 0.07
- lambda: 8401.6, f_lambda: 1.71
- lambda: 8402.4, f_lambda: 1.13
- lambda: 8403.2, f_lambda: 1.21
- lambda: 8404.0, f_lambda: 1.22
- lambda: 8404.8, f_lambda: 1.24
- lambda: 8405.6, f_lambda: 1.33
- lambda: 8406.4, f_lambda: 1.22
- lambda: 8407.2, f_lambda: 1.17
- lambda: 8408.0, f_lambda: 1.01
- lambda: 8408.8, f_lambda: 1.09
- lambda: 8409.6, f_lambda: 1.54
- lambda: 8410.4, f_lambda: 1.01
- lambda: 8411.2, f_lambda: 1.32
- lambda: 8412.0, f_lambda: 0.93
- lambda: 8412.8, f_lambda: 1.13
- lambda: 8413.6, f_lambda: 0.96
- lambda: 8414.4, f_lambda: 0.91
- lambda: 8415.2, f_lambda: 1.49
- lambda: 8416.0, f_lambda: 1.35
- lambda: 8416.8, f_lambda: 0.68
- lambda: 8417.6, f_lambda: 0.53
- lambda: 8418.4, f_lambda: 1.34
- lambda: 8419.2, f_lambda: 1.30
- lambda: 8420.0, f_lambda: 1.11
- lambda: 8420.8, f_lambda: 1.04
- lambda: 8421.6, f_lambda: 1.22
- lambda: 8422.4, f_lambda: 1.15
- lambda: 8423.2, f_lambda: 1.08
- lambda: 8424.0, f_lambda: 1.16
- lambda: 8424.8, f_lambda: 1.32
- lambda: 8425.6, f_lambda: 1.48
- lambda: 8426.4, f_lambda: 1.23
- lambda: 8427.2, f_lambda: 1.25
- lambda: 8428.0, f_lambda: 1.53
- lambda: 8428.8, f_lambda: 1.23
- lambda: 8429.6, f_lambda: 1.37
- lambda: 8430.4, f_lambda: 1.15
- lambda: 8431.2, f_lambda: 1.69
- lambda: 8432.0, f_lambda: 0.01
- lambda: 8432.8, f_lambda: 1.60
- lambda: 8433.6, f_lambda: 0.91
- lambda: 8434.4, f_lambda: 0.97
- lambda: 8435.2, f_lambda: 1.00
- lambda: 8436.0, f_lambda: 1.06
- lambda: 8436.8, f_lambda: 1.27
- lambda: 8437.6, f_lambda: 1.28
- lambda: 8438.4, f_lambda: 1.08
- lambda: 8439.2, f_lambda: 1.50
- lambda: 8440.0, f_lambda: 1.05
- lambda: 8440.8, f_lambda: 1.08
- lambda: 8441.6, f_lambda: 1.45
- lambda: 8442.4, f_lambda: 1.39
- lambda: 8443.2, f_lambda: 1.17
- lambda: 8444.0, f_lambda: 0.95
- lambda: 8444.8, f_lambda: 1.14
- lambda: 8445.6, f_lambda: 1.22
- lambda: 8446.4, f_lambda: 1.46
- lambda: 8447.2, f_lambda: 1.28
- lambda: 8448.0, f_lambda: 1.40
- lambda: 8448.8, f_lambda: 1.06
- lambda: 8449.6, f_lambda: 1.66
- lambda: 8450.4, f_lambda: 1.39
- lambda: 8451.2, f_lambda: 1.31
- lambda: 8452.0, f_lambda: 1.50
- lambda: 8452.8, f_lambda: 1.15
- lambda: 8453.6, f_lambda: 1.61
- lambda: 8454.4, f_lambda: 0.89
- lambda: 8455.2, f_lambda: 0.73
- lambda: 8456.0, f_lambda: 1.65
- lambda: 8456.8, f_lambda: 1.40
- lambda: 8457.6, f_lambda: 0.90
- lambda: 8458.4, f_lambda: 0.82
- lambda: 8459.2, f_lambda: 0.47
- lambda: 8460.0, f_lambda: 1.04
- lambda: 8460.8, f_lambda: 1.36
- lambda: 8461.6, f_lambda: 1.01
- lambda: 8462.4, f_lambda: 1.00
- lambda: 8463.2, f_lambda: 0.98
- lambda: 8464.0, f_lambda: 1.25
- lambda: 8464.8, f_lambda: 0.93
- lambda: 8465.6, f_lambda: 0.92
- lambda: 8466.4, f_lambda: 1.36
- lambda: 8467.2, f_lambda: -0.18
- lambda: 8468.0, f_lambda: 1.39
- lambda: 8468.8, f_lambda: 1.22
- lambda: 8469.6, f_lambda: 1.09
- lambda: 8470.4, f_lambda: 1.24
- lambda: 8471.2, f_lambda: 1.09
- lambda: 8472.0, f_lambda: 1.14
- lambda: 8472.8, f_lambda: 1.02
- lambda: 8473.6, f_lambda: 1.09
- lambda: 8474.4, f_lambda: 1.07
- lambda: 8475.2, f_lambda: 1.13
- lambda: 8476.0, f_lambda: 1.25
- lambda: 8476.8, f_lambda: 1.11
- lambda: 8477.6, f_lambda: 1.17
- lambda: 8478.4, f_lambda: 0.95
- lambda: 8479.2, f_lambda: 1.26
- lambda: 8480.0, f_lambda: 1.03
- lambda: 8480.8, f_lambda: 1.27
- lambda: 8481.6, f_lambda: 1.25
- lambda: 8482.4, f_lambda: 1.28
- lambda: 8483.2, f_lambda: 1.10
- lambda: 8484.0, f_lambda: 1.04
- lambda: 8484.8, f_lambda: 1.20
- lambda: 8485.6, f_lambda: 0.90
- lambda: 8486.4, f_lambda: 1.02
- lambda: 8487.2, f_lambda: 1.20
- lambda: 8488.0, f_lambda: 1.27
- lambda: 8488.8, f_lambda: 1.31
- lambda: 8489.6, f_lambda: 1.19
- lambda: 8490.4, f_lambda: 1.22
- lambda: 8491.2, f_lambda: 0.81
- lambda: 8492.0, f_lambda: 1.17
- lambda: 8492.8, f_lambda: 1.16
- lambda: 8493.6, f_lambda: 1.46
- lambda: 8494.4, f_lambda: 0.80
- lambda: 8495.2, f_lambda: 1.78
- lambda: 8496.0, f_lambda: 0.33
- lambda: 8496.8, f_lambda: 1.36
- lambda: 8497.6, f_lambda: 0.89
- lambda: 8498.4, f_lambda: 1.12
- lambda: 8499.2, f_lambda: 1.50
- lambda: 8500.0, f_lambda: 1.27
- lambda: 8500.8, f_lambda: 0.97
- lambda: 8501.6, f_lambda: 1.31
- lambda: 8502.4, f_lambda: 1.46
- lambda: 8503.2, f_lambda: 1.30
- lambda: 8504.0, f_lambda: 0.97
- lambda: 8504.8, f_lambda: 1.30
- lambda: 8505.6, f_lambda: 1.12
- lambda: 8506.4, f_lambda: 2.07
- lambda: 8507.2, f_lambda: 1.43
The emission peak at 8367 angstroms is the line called Halpha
